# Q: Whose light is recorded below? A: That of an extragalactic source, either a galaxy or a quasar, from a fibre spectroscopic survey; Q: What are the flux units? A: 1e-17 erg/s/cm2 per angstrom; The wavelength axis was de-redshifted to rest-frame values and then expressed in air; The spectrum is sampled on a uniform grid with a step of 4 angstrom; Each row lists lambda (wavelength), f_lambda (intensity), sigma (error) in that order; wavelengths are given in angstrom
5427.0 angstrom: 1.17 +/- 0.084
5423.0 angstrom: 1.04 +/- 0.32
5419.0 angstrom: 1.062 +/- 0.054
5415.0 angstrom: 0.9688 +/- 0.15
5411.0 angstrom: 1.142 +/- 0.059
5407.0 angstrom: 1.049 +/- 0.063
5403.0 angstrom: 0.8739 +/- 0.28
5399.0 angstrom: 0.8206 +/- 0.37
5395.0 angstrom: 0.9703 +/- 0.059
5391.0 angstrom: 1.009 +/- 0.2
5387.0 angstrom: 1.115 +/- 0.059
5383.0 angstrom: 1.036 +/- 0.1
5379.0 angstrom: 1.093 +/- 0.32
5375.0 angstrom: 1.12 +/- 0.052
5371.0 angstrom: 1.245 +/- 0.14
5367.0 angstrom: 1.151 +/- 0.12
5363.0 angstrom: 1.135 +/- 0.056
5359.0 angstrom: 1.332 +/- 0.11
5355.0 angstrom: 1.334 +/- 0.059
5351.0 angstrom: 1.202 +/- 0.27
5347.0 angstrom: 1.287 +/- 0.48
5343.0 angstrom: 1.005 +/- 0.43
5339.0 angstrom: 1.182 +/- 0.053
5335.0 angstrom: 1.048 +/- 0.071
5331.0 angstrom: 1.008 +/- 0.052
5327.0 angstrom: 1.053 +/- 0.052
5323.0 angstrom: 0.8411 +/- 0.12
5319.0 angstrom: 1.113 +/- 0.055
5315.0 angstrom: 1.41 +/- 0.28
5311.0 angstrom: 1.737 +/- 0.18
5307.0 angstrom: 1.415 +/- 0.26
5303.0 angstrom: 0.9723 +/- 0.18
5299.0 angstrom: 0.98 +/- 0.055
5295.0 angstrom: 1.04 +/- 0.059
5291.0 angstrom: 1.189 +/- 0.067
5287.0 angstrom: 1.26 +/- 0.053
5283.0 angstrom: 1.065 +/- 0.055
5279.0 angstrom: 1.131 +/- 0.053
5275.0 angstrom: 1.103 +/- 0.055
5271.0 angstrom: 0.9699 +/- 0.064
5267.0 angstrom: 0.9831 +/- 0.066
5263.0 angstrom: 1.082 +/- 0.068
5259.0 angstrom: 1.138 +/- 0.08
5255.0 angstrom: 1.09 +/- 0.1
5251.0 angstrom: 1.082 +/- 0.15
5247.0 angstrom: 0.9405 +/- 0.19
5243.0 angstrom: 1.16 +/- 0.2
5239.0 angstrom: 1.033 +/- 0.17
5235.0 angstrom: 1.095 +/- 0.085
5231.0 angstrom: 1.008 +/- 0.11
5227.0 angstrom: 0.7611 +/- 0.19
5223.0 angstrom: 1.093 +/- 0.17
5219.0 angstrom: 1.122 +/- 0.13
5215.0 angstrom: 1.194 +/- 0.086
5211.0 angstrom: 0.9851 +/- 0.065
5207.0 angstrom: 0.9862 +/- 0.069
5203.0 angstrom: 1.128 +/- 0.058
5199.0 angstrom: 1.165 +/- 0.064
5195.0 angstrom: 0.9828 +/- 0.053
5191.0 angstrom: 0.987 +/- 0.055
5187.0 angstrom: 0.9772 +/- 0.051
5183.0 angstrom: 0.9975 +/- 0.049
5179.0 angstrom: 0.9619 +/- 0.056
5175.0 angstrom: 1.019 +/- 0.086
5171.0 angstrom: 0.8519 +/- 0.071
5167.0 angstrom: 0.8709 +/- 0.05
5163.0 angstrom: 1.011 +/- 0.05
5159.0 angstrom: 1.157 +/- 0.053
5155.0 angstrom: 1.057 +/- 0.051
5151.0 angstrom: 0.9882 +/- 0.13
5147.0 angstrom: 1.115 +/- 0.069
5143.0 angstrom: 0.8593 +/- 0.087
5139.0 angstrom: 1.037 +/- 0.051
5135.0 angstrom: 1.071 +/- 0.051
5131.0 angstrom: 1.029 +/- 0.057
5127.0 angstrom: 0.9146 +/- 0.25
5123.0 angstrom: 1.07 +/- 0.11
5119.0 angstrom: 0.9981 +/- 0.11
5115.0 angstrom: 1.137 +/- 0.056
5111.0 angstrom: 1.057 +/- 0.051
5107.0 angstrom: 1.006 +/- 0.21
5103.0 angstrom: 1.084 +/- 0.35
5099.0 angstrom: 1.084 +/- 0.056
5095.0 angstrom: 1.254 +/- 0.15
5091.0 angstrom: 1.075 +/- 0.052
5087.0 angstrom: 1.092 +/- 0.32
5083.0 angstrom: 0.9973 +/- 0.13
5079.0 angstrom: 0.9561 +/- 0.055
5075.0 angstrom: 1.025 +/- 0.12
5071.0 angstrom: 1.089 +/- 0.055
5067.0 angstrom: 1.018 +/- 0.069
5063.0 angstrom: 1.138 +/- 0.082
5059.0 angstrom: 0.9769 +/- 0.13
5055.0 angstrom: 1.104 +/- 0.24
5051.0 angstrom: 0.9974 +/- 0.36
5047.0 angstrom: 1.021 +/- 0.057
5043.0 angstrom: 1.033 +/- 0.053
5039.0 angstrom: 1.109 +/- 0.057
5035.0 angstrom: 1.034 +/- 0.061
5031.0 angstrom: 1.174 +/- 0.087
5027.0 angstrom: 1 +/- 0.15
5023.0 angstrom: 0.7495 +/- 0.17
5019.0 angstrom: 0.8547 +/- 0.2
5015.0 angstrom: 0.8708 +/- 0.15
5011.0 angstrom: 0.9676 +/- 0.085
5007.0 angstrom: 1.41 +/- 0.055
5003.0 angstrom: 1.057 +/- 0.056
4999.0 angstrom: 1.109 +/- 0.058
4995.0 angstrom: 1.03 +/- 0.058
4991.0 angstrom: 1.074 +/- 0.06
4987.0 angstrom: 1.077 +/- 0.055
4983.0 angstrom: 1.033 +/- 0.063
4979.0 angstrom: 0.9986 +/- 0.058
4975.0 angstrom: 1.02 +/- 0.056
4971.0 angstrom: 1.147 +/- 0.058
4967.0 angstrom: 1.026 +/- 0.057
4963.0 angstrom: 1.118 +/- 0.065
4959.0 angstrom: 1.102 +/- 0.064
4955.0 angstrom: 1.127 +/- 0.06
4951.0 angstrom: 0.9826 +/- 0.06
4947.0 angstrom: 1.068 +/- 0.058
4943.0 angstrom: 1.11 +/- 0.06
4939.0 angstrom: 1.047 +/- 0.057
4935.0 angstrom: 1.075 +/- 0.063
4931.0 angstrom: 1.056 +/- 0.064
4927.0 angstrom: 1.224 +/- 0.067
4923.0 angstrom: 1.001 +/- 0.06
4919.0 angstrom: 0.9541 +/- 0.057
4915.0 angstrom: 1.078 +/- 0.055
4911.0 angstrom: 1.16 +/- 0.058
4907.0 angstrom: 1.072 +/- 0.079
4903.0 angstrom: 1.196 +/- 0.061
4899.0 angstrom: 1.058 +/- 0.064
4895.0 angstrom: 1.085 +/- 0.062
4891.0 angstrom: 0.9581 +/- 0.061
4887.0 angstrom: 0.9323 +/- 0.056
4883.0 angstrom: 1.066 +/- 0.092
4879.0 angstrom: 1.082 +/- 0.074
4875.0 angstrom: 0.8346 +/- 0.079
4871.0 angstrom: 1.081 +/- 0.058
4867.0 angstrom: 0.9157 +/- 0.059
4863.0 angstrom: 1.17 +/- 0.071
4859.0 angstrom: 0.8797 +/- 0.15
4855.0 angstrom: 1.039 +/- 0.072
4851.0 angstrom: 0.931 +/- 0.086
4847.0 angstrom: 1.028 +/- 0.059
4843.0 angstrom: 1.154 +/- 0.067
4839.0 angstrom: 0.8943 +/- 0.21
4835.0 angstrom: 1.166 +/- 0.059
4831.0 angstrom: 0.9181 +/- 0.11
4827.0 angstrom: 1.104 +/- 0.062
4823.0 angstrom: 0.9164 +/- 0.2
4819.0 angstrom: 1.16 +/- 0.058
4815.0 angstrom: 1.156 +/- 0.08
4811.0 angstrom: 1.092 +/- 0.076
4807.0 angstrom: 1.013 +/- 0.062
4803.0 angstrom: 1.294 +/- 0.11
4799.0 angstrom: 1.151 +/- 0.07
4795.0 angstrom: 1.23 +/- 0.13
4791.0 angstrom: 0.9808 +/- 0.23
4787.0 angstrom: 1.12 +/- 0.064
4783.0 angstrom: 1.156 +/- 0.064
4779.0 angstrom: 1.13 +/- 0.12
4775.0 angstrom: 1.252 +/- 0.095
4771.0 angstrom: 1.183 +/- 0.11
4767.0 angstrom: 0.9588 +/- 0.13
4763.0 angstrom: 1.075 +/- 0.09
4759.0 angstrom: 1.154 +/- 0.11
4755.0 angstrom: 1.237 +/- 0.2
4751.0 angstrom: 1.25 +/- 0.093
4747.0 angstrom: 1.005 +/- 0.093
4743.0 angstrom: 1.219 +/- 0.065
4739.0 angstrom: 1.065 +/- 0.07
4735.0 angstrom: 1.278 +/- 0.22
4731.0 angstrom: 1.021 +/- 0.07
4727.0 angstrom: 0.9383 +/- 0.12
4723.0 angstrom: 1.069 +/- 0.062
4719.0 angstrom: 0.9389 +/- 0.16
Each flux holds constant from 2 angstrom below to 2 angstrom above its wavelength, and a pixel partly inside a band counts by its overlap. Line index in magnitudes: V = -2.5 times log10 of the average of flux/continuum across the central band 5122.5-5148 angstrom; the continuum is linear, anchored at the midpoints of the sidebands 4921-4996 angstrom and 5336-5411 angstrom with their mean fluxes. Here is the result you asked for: 0.08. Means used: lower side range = 1.07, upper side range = 1.11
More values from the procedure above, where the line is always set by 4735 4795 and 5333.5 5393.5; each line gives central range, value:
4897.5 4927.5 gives 0.052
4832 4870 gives 0.121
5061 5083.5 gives 0.104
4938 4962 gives 0.064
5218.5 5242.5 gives 0.128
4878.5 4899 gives 0.116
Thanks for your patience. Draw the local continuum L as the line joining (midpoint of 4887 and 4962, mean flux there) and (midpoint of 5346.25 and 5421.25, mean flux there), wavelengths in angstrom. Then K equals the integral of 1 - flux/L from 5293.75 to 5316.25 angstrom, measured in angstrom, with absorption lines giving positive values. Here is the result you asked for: -3.43 angstrom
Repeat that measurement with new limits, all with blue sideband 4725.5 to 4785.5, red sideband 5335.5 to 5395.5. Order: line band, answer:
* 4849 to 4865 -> 1.8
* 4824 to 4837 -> 0.9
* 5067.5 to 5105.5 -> 2.4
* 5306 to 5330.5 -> -2.0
